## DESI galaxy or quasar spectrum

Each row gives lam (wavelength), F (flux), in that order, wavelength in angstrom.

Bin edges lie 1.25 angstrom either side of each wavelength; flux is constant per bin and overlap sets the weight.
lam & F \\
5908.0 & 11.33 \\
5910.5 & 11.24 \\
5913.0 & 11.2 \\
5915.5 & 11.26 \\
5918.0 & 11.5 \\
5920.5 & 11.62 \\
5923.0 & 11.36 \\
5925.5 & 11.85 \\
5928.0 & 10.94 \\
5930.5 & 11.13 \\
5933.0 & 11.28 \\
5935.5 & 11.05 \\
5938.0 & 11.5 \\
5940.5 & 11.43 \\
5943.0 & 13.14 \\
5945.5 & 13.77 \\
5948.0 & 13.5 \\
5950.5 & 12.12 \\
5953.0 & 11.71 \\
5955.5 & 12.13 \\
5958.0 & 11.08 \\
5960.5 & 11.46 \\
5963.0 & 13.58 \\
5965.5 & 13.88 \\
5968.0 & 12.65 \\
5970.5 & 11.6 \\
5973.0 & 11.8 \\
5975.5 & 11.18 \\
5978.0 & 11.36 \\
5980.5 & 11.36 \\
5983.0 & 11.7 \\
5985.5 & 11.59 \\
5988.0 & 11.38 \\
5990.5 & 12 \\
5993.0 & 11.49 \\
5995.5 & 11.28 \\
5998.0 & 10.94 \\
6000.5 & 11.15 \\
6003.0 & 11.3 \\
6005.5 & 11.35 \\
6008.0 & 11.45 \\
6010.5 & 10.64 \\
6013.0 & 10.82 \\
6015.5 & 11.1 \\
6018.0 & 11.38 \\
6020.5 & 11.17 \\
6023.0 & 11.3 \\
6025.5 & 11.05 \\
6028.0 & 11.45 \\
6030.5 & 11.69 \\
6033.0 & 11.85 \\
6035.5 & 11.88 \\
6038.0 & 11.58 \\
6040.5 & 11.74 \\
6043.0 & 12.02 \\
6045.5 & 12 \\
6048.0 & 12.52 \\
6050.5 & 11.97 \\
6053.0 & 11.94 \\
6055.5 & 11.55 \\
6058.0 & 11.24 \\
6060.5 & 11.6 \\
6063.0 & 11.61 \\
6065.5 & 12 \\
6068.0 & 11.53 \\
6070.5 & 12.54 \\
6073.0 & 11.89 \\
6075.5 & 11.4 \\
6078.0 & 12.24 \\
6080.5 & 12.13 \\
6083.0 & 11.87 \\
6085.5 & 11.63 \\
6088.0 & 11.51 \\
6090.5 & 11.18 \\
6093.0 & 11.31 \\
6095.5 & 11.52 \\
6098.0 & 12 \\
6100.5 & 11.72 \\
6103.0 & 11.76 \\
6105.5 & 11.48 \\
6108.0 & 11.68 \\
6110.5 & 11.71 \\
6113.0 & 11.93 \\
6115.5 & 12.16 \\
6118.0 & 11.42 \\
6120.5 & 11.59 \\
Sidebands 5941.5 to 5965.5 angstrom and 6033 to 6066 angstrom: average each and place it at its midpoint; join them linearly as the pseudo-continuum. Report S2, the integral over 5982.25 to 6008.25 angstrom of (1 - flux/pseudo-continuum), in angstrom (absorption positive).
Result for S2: 1.75 angstrom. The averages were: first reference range 12.6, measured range 11.4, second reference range 11.8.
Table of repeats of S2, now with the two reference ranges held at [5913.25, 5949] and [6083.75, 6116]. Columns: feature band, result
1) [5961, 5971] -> -1.0 angstrom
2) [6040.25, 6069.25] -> -0.3 angstrom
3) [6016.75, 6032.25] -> 0.5 angstrom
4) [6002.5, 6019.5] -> 0.8 angstrom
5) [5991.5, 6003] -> 0.5 angstrom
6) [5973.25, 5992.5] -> 0.4 angstrom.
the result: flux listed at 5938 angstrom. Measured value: 11.5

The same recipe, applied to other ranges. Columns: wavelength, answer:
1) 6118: 11.42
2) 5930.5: 11.13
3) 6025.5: 11.05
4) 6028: 11.45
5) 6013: 10.82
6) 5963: 13.58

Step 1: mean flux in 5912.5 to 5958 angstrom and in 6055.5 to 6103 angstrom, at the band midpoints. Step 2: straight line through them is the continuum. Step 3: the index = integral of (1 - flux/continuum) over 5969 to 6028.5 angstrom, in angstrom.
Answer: 2.2 angstrom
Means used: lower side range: 11.8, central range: 11.3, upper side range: 11.7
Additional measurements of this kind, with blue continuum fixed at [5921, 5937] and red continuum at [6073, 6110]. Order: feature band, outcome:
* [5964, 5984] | -1.00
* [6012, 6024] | 0.36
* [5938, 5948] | -1.23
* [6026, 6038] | -0.13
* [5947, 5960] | -0.80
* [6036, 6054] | -0.61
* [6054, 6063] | 0.08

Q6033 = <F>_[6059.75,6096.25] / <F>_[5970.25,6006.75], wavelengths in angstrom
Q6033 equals 1.03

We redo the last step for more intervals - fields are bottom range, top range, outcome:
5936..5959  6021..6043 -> 0.95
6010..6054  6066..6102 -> 1.02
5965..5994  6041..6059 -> 1.01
